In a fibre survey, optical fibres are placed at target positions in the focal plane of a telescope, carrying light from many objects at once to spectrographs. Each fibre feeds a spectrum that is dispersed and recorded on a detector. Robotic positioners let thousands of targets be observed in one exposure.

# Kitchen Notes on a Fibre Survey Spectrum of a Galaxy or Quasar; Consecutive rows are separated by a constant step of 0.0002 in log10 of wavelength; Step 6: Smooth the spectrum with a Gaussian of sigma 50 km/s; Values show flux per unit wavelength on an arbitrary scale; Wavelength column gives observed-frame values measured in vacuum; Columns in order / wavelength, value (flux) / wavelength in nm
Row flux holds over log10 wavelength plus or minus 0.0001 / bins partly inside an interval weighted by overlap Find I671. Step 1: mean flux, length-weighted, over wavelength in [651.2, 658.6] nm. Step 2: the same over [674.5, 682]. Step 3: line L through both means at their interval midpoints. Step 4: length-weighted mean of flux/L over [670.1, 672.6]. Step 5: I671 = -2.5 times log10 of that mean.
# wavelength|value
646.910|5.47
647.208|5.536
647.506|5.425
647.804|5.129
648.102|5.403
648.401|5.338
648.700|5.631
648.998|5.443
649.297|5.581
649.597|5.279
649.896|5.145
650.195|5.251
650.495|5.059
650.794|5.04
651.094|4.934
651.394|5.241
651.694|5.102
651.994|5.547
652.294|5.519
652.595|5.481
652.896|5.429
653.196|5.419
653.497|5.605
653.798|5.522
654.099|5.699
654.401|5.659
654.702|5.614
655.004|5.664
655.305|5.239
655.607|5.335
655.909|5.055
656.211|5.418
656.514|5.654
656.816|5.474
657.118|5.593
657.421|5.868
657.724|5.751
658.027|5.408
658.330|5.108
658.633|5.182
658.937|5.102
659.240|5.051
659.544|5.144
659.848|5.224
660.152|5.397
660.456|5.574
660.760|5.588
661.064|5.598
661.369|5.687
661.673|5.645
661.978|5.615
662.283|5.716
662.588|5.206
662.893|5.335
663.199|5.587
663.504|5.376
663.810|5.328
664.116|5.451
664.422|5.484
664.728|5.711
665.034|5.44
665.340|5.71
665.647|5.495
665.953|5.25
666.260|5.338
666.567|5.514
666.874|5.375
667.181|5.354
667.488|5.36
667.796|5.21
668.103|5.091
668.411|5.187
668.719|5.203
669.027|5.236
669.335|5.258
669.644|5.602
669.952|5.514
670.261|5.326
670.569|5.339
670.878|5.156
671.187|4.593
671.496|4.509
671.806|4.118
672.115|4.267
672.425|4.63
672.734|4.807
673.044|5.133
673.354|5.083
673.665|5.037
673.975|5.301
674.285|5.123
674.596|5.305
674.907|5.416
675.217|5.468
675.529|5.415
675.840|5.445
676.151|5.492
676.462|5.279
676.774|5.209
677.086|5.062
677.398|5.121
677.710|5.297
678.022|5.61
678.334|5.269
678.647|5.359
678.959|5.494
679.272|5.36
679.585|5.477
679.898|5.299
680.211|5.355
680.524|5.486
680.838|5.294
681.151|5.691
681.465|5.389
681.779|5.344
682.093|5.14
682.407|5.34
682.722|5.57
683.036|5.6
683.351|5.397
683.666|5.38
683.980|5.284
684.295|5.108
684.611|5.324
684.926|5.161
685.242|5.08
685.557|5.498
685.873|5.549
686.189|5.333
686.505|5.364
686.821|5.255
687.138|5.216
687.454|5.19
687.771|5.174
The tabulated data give 0.14 mag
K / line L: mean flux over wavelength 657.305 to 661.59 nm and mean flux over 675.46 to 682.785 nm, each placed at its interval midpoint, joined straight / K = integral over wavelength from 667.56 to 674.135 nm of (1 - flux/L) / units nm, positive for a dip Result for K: 0.427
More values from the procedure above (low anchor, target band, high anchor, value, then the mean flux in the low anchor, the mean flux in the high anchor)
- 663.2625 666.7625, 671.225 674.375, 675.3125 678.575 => 0.343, 5.47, 5.32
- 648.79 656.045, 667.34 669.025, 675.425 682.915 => 0.050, 5.37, 5.37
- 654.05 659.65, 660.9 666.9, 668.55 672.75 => -0.352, 5.42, 4.97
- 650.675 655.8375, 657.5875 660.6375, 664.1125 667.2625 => 0.081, 5.41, 5.47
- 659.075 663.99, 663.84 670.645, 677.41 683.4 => 0.058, 5.44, 5.4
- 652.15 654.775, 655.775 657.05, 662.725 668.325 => 0.022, 5.55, 5.41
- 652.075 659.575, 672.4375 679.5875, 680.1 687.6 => 0.142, 5.44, 5.35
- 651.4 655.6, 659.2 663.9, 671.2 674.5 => -0.229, 5.49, 4.8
